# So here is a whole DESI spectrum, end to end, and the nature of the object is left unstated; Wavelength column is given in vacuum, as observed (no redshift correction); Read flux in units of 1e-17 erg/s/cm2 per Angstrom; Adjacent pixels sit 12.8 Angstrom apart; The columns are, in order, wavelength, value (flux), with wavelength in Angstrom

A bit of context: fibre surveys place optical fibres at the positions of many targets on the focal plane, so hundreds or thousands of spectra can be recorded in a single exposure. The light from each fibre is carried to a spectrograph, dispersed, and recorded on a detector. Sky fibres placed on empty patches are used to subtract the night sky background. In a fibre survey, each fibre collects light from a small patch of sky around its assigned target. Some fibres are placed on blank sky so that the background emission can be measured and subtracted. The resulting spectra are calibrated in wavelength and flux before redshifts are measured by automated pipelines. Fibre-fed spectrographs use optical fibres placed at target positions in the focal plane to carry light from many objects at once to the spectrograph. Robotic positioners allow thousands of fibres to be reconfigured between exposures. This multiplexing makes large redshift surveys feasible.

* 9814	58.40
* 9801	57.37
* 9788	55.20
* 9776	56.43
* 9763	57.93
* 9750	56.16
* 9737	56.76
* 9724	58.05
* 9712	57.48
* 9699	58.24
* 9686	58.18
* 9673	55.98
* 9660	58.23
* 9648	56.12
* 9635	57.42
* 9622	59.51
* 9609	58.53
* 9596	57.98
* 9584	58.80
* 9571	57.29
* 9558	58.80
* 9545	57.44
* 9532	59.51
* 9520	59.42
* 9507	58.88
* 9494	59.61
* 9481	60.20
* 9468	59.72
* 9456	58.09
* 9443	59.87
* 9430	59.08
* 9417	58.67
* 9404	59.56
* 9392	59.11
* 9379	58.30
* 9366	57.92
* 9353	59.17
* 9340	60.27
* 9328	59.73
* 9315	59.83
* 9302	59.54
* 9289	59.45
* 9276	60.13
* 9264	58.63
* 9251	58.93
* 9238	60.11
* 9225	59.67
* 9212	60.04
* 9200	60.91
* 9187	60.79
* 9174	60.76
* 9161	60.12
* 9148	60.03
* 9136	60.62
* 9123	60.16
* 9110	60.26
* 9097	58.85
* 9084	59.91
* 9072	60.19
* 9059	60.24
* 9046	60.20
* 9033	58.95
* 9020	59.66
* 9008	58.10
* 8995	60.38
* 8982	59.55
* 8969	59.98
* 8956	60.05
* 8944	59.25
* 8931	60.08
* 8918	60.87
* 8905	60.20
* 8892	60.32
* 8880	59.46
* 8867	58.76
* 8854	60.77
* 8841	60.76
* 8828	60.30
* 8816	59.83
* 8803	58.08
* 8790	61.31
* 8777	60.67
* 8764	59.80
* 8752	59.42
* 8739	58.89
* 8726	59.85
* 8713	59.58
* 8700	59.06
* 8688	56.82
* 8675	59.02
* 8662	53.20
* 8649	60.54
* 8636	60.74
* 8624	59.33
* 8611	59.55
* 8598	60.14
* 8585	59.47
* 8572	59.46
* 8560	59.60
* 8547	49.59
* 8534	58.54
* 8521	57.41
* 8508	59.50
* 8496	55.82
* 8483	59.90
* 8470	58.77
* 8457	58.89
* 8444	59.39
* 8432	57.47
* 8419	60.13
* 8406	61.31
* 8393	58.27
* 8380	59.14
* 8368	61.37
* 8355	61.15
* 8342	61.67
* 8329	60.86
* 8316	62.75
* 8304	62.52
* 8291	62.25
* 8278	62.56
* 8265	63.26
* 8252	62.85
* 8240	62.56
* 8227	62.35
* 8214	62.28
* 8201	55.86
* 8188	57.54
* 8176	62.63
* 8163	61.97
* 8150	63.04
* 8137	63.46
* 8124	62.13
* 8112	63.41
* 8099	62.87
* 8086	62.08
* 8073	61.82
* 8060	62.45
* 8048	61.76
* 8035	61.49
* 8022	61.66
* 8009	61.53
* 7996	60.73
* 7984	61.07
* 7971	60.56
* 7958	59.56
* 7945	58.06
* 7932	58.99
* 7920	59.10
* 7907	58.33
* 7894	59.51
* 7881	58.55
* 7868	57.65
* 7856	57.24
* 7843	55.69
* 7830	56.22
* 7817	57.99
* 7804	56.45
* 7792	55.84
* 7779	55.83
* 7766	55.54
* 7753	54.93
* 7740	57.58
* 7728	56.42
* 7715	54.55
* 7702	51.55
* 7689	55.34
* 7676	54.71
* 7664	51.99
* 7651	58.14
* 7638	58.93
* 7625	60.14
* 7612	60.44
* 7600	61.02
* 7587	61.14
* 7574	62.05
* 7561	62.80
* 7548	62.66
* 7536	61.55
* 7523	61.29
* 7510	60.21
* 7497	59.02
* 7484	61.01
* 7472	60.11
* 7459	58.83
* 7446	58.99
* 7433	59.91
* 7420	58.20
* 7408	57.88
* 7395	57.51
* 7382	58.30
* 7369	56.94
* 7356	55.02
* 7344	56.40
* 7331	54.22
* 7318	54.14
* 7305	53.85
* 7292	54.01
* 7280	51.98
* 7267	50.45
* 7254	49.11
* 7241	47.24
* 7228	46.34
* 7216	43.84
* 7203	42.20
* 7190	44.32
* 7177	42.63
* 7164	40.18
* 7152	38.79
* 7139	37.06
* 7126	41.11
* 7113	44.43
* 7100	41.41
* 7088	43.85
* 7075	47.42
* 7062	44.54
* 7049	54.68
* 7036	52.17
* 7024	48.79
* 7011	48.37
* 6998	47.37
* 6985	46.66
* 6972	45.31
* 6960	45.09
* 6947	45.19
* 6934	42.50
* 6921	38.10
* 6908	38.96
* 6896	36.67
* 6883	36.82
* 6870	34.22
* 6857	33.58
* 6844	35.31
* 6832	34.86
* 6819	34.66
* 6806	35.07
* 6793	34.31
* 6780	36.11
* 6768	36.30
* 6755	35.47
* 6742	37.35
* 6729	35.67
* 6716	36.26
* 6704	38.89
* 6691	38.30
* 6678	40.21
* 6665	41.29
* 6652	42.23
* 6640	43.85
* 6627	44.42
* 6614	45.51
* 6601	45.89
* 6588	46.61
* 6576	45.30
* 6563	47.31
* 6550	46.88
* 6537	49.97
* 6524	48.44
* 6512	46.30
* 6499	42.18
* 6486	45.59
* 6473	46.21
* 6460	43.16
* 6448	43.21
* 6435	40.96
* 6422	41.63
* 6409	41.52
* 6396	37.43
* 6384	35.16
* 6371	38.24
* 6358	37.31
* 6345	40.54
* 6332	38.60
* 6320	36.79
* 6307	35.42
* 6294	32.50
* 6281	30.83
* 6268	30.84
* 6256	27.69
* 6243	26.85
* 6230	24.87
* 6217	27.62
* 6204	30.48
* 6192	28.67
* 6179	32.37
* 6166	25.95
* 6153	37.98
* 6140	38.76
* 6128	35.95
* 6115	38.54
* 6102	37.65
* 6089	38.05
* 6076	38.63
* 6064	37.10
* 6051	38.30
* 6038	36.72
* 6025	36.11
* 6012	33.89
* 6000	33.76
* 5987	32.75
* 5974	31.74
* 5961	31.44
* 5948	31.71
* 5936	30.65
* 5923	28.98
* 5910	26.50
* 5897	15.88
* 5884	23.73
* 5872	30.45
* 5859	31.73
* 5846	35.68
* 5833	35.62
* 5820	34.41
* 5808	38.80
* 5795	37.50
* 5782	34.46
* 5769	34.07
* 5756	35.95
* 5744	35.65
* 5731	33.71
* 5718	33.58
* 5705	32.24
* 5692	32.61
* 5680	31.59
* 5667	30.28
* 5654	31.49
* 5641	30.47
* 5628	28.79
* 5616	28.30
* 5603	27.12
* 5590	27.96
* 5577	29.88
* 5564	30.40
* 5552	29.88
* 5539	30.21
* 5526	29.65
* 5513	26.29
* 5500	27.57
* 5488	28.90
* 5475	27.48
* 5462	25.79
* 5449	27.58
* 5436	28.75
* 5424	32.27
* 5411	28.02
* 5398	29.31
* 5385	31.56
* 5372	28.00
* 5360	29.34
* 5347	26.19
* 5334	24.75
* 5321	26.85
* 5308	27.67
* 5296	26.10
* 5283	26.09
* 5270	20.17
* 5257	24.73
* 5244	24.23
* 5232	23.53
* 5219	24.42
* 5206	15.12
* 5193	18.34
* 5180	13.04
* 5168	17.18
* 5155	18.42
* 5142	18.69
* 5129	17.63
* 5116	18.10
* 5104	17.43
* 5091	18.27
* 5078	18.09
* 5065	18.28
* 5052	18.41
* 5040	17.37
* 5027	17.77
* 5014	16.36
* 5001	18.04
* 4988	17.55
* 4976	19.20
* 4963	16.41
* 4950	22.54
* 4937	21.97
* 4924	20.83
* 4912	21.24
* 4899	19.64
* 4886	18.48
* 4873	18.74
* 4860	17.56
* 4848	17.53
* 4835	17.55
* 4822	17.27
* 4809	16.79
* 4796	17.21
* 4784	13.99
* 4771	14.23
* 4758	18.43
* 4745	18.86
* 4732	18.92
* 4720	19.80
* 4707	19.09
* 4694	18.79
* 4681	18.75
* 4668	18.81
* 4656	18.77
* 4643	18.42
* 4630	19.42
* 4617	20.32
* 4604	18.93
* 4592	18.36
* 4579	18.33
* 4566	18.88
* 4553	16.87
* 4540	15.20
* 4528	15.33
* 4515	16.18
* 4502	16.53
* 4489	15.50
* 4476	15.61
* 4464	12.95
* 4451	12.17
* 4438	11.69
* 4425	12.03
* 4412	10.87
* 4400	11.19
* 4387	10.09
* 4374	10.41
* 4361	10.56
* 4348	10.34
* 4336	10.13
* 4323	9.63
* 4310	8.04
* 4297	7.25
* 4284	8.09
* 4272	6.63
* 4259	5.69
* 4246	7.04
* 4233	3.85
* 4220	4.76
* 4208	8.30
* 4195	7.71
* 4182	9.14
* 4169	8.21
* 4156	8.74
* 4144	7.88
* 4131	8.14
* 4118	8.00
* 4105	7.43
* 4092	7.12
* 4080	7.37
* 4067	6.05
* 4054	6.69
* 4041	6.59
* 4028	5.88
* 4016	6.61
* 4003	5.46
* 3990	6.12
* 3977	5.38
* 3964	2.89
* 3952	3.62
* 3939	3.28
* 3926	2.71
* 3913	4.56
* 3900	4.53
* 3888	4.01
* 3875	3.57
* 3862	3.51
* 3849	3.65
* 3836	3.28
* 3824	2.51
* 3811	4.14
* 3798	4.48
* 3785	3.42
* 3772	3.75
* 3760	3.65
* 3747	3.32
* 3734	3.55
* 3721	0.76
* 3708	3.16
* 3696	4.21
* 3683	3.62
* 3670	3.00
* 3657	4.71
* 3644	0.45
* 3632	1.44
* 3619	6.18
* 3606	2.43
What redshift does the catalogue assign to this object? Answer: 0.000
